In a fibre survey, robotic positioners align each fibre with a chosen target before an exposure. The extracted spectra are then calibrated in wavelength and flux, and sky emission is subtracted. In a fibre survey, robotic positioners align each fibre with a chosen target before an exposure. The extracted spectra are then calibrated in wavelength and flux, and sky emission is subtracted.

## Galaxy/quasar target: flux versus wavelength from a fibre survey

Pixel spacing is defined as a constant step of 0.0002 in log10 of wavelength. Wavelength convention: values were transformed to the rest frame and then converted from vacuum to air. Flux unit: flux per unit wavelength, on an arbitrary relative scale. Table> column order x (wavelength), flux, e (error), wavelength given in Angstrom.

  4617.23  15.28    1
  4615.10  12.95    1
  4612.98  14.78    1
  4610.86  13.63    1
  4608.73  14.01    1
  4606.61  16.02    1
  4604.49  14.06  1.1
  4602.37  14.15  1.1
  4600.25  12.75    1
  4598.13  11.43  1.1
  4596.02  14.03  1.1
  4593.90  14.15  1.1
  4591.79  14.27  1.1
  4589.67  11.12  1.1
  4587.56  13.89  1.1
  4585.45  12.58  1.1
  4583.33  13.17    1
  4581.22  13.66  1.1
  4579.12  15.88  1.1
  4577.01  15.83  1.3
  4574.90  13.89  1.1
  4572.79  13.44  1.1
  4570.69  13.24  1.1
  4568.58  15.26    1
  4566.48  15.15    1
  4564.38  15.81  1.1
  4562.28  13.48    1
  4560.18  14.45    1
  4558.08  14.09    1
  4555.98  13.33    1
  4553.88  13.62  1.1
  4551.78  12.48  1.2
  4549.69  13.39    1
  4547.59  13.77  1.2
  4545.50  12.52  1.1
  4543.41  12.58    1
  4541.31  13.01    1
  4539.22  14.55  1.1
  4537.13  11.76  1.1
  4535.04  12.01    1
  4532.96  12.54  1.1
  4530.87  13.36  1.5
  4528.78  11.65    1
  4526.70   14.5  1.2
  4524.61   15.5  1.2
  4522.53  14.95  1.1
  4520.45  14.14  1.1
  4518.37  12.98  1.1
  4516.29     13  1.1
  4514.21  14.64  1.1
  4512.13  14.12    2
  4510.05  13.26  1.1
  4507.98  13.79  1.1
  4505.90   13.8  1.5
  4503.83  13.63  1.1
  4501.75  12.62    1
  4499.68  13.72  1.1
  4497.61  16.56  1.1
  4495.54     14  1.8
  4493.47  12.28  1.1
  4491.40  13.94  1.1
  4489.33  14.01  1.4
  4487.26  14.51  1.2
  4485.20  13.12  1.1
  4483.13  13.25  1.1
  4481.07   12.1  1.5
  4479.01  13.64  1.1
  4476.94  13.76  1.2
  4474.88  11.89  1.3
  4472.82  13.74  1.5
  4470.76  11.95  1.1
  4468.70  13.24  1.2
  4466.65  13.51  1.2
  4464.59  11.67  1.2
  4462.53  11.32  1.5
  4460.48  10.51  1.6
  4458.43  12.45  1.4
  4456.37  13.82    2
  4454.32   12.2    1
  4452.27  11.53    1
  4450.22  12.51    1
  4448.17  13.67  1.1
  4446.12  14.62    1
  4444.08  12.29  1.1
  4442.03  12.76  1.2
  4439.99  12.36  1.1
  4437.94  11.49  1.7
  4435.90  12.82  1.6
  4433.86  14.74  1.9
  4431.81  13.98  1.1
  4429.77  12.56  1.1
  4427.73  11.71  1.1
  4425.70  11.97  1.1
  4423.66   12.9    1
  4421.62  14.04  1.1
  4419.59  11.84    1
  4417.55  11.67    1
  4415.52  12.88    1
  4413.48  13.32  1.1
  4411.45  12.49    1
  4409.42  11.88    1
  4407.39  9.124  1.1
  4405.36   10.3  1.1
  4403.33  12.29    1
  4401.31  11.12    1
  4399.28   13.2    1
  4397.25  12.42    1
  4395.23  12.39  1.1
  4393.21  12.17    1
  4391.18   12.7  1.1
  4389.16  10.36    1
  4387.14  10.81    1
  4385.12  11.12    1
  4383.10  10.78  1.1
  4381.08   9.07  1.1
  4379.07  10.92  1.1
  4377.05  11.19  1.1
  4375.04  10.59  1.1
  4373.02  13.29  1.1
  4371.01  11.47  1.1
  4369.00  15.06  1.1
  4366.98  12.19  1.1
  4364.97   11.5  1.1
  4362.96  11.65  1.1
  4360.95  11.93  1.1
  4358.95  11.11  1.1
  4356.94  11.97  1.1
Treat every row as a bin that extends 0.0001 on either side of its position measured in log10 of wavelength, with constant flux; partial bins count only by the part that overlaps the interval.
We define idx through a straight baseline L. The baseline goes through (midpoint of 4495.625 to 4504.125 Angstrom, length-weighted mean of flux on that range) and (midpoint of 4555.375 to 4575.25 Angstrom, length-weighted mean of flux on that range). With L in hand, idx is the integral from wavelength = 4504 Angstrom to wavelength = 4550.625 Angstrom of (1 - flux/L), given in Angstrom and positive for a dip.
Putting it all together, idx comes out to 2.5 Angstrom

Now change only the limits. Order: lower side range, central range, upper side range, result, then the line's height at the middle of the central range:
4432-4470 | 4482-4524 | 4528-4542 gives -3.8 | 12.7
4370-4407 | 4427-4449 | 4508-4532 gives -1.2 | 12.3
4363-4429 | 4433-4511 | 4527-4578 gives -2.5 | 12.7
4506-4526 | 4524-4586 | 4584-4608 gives 0.4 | 13.8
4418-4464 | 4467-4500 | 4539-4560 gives -1.5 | 12.9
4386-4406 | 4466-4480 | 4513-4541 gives -0.3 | 12.8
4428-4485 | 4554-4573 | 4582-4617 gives -1.2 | 13.4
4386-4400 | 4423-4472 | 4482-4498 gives 1.5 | 13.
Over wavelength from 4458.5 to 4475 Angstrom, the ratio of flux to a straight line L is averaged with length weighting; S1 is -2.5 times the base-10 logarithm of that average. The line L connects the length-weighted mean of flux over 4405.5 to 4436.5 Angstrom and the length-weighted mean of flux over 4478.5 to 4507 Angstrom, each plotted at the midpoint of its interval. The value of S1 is 0.08 mag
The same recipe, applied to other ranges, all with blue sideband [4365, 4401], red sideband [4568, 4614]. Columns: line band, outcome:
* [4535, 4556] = 0.03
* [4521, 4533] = -0.05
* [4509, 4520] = -0.05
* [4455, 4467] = 0.03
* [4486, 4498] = -0.10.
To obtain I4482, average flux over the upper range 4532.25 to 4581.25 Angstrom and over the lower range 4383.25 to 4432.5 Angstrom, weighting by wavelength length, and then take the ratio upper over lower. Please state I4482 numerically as 1.1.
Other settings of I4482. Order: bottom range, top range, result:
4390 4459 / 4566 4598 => 1.11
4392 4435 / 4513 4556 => 1.08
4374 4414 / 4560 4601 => 1.22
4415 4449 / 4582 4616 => 1.06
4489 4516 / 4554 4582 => 1.04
